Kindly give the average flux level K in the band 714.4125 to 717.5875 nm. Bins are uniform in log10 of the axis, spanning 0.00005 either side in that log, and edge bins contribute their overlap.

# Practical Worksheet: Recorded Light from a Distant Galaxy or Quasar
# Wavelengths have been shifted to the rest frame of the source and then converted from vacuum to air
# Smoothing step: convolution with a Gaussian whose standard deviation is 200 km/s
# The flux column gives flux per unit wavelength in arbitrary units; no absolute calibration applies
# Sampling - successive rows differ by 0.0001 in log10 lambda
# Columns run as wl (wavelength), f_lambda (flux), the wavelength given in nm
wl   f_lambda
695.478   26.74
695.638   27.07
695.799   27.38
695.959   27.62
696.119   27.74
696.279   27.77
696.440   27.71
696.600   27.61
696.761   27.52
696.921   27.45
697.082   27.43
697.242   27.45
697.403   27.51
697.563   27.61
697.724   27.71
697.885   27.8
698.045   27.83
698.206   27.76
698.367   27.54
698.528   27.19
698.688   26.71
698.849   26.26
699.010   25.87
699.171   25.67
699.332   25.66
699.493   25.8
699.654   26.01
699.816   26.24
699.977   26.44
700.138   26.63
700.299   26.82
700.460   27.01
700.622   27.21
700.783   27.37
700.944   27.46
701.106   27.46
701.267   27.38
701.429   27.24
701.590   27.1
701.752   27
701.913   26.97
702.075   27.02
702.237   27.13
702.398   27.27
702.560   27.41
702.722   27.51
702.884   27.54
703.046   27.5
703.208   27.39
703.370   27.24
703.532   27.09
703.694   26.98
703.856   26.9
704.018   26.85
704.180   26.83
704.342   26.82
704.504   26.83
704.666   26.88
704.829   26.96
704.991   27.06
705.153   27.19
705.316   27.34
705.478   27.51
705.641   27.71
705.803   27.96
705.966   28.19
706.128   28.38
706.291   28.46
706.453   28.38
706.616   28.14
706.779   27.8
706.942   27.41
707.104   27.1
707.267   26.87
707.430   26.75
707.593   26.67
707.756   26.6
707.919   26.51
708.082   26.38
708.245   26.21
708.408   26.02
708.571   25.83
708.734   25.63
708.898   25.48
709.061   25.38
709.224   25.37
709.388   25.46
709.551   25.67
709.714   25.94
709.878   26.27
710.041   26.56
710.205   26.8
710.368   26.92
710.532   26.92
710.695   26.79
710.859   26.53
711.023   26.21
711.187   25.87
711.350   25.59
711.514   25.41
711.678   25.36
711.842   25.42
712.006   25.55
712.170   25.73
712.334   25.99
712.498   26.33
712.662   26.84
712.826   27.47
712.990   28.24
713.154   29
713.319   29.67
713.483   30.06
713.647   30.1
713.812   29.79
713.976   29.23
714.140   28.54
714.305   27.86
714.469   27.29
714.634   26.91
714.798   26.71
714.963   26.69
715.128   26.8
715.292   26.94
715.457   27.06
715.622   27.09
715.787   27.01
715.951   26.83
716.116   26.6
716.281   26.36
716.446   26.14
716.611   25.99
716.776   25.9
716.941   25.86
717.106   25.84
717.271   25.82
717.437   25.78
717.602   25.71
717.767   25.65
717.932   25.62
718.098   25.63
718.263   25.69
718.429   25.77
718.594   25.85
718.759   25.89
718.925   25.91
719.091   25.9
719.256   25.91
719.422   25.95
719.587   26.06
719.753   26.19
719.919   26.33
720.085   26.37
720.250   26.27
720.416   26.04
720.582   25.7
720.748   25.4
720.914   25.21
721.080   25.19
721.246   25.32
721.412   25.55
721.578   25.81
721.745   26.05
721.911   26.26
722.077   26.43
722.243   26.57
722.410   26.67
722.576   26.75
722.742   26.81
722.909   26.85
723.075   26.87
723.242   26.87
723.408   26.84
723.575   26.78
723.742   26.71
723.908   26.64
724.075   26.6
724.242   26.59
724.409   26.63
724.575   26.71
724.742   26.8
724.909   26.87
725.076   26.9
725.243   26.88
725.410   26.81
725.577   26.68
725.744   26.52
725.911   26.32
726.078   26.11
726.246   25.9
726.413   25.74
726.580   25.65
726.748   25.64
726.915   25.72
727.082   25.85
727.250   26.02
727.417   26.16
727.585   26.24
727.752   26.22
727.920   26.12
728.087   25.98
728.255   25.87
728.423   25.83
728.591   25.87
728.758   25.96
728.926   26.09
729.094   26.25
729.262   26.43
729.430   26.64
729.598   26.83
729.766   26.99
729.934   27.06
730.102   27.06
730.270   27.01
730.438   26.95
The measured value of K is 26.5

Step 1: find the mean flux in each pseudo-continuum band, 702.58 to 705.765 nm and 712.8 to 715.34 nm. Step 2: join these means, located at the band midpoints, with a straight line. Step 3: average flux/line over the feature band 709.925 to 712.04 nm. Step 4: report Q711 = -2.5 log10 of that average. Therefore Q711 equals 0.07 mag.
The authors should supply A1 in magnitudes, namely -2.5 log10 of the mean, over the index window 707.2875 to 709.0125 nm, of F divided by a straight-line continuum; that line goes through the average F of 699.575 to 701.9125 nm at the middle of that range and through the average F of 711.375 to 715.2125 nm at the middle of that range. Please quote 0.041 mag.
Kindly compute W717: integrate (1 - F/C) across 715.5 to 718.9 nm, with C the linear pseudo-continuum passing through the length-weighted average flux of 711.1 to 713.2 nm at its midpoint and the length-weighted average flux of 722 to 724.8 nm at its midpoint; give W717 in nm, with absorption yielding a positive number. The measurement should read 0.06 nm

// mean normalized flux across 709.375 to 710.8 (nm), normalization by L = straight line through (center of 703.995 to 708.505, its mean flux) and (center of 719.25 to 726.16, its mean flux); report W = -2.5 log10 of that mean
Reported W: 0.024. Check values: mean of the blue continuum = 27.2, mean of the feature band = 26.4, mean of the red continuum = 26.4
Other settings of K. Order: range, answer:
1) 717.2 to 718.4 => 25.7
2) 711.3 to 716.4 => 27.2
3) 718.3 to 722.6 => 26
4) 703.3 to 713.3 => 26.7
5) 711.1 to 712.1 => 25.5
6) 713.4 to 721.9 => 26.5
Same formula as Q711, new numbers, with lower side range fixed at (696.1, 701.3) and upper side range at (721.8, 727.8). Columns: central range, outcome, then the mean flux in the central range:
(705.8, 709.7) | 0.00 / 26.7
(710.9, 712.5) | 0.04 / 25.7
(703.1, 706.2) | -0.01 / 27.3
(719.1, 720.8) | 0.02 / 26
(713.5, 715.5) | -0.05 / 27.9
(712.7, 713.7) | -0.09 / 29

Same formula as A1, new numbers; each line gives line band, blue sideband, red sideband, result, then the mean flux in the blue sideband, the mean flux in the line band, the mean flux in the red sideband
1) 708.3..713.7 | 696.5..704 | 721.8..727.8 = 0.01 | 27.1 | 26.5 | 26.5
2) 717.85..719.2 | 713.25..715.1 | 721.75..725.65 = 0.07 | 28.4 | 25.8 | 26.7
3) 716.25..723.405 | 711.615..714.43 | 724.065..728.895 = 0.04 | 27.7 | 26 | 26.2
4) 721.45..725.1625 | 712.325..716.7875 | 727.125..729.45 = 0.00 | 27.5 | 26.6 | 26.1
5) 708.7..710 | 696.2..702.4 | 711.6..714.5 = 0.08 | 27.1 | 25.7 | 27.7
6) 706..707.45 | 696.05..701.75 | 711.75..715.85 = -0.02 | 27.1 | 27.8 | 27.5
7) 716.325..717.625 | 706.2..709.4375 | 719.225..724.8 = 0.02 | 26.6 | 25.9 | 26.3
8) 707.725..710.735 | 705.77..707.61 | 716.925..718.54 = 0.05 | 27.7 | 26.1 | 25.7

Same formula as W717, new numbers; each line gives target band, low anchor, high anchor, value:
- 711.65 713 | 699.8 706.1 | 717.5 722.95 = 0.01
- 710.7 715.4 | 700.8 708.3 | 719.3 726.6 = -0.07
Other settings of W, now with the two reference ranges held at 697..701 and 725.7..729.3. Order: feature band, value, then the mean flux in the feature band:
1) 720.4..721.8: 0.03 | 25.5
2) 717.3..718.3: 0.03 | 25.7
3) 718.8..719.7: 0.01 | 25.9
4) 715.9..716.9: 0.00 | 26.3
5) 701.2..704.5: -0.01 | 27.1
